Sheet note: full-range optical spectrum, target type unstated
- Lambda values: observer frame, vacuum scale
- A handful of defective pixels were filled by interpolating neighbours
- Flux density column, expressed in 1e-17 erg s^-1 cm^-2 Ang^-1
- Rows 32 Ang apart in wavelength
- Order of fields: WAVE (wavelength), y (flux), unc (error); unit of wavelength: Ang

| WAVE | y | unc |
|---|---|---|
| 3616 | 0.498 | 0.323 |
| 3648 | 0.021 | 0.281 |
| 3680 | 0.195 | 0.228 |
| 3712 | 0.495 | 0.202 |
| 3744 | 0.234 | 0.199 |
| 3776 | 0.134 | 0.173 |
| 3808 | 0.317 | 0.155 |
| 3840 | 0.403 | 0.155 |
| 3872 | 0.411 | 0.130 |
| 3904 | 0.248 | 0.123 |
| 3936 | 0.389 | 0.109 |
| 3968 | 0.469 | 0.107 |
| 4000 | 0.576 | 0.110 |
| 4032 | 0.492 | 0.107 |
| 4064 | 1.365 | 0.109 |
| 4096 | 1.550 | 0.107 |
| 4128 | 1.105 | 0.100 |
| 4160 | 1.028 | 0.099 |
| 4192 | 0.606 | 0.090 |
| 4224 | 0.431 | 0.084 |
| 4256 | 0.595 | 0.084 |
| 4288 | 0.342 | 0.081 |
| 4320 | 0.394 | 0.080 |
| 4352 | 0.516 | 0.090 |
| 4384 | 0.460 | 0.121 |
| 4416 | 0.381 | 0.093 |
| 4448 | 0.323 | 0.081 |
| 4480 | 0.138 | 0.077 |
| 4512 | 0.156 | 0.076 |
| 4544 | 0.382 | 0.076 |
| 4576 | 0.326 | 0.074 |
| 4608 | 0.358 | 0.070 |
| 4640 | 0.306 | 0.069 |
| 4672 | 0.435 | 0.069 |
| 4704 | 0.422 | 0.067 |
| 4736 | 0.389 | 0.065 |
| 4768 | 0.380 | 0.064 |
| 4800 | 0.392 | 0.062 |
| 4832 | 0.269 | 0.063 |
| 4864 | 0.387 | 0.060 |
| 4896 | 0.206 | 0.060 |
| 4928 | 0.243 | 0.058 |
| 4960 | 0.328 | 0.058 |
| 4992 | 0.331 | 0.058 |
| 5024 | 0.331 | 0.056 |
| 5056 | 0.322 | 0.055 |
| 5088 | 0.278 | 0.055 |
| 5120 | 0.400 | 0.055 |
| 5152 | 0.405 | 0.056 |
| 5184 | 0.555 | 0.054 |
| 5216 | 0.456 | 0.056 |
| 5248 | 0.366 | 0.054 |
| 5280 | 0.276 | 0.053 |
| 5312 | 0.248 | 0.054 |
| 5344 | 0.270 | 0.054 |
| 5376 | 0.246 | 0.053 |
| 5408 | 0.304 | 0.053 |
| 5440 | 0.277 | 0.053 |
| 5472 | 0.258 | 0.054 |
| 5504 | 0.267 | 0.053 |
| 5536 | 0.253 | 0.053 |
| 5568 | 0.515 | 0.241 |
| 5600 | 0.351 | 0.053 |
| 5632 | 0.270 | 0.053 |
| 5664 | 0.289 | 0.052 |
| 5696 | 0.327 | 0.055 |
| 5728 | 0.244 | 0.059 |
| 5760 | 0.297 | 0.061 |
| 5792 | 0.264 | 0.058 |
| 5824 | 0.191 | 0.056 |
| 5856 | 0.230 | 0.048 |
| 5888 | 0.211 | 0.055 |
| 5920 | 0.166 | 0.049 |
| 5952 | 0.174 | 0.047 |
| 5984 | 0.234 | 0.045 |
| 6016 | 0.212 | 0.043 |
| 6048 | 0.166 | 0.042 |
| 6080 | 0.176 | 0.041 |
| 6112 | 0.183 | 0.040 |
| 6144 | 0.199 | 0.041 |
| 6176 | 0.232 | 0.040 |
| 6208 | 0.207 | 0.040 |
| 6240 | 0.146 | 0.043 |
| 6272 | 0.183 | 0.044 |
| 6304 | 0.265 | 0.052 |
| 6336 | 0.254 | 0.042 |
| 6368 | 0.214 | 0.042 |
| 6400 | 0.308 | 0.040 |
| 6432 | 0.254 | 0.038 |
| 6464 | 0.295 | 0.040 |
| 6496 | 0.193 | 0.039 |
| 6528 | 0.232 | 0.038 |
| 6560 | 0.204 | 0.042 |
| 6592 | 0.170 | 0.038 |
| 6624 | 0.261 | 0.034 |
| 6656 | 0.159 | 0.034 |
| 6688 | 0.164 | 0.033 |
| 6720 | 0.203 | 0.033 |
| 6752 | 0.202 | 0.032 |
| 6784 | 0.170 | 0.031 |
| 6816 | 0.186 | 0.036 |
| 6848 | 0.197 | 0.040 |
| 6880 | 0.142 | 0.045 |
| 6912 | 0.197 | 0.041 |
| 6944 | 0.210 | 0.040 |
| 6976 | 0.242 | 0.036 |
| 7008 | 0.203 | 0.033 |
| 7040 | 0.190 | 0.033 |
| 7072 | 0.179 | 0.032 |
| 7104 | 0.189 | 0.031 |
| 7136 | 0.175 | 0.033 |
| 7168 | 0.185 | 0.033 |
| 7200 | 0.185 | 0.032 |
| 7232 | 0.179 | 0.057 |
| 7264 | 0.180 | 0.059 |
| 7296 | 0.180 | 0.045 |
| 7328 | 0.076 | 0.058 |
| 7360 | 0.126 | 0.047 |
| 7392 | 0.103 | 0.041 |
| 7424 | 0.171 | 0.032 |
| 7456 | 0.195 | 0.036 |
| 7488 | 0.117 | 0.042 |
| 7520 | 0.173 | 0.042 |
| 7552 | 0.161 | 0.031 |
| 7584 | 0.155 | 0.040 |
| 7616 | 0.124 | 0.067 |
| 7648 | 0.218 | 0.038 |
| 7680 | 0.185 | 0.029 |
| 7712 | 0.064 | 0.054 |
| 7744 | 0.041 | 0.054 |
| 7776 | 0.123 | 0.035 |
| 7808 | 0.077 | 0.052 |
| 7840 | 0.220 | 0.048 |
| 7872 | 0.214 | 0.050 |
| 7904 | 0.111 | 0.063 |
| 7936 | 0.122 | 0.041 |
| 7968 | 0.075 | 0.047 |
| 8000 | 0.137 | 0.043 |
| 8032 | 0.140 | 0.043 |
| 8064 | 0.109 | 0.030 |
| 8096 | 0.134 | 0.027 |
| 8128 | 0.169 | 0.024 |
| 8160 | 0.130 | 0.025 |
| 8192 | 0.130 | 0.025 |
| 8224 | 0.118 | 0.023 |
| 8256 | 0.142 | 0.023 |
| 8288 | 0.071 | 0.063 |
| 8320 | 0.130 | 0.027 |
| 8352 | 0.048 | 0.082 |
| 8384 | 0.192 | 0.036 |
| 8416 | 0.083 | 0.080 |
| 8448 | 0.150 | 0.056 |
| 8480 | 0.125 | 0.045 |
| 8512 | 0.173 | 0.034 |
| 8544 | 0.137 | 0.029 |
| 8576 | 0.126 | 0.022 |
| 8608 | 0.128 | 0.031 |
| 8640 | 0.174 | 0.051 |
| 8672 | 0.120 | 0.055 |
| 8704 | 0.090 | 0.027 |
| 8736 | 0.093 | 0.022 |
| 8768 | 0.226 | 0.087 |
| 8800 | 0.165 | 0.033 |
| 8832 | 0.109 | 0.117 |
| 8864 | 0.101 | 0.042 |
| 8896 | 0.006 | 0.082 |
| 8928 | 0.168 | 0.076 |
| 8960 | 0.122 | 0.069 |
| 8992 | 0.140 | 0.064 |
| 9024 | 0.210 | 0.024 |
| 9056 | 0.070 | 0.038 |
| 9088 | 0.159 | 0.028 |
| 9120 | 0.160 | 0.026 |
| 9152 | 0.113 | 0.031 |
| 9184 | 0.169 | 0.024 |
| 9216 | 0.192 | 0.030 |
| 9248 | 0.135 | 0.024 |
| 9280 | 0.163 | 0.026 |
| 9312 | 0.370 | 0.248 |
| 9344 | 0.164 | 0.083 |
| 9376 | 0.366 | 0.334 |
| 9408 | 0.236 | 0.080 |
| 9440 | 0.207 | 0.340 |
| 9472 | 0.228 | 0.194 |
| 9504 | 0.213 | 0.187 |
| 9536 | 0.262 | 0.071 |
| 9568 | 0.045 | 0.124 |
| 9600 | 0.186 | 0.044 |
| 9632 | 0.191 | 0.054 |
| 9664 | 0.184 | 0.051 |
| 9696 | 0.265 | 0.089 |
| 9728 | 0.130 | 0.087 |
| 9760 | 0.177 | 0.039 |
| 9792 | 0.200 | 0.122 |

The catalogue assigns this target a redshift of 2.353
